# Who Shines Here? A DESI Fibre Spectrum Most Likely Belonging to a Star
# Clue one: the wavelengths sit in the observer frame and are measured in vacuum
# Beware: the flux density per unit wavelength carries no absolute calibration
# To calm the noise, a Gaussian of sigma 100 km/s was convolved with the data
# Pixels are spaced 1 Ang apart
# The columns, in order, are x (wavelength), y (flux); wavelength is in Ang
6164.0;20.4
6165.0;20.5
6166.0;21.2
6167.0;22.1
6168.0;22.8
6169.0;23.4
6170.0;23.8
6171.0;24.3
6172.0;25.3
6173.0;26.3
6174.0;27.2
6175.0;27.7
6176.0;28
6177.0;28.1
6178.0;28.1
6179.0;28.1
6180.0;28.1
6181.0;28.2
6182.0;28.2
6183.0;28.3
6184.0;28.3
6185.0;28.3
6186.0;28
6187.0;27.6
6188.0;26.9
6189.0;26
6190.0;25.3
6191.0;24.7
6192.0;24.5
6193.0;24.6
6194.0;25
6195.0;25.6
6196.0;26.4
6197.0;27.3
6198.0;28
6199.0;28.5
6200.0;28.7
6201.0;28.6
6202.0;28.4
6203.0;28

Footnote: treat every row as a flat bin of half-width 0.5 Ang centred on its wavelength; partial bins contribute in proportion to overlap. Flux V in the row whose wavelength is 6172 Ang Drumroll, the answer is 25.3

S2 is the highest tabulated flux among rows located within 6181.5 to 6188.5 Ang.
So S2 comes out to 28.3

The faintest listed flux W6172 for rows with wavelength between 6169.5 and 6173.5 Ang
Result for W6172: 23.8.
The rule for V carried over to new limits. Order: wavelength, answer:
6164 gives 20.4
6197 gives 27.3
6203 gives 28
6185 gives 28.3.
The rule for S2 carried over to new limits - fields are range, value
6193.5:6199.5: 28.5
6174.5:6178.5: 28.1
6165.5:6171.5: 24.3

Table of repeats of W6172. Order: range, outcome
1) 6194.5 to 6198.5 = 25.6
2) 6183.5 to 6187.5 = 27.6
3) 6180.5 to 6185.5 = 28.2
